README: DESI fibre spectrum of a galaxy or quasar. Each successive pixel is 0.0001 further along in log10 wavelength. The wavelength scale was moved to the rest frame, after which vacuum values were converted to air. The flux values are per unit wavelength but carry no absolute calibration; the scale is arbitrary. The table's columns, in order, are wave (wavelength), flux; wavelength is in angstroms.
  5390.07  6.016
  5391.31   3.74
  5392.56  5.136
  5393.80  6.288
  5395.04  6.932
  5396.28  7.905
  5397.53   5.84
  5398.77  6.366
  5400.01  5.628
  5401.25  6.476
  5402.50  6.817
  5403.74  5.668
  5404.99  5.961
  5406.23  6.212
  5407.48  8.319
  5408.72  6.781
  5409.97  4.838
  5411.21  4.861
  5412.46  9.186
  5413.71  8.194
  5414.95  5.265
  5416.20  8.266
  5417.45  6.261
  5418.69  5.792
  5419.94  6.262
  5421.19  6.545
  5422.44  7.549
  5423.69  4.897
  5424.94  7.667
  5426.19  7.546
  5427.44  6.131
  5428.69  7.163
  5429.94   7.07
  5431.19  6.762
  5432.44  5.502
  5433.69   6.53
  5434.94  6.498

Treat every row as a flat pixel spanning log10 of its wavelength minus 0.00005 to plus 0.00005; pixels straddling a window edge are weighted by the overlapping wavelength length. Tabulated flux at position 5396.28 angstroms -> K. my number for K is 7.905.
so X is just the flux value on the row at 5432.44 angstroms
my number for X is 5.502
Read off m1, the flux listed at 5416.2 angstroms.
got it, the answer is 8.266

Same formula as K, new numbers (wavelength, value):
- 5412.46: 9.186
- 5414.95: 5.265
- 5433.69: 6.53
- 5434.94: 6.498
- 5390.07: 6.016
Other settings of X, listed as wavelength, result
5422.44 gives 7.549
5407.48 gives 8.319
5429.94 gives 7.07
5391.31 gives 3.74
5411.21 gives 4.861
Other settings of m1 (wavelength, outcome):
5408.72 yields 6.781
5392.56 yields 5.136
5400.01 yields 5.628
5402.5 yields 6.817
